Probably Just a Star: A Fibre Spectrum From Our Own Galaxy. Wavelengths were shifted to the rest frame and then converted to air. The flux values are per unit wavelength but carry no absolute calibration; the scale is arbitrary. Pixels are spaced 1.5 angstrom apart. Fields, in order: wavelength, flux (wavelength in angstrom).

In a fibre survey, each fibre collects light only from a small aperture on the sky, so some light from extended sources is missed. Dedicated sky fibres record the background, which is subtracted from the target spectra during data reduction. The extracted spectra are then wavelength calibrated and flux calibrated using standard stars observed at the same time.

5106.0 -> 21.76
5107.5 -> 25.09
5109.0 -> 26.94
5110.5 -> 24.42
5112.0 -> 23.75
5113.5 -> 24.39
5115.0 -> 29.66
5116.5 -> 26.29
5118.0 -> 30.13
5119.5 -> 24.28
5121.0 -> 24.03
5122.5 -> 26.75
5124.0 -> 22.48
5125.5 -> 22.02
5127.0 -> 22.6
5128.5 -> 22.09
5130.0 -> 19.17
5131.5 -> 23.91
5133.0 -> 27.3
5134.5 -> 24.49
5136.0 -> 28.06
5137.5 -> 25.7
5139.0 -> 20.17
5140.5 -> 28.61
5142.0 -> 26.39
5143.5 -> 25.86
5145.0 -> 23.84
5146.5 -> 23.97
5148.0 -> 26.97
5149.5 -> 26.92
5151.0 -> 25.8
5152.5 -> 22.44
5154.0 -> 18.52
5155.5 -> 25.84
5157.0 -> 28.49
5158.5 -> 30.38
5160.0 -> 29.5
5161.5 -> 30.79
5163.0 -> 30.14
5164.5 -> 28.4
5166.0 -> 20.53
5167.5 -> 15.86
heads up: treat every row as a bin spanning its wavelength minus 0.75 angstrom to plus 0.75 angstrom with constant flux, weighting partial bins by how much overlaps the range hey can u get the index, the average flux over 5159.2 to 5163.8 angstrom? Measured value 30.1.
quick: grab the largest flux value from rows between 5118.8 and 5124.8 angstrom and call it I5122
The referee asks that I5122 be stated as 26.75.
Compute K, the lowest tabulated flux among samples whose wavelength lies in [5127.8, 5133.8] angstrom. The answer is 19.17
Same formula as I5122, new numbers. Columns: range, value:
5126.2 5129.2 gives 22.6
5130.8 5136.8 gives 28.06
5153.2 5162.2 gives 30.79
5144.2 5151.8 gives 26.97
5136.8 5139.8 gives 25.7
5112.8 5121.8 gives 30.13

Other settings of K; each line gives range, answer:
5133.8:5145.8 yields 20.17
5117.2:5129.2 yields 22.02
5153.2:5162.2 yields 18.52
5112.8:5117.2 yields 24.39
